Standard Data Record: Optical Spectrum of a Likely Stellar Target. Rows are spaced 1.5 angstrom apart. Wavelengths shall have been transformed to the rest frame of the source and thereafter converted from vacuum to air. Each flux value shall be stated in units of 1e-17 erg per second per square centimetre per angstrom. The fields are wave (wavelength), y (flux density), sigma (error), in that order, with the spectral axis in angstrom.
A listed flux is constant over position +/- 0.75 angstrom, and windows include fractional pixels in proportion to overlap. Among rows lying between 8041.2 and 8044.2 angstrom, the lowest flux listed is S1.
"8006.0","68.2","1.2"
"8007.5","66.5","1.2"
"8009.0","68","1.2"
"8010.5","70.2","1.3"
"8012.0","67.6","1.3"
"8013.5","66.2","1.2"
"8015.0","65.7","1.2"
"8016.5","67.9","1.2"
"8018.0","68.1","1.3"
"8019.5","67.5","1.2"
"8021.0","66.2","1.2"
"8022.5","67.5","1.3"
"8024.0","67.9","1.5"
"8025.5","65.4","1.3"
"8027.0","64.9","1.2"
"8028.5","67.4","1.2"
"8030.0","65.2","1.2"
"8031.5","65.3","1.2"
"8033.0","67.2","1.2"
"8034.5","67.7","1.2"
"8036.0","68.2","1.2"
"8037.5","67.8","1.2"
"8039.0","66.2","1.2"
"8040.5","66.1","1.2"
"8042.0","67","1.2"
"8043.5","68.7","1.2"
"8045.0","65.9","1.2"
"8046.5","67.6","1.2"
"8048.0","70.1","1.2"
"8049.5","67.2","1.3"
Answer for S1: 67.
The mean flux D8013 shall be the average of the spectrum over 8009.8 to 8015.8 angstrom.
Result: 67.4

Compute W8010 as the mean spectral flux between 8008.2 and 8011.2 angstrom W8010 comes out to 69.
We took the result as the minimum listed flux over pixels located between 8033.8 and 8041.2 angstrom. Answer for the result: 66.1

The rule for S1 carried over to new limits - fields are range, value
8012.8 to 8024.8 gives 65.7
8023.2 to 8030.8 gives 64.9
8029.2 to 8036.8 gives 65.2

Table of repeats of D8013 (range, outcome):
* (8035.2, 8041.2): 67.1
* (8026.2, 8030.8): 65.8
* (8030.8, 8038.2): 67.2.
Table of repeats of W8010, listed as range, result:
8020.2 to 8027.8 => 66.4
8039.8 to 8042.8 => 66.6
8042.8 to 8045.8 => 67.3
